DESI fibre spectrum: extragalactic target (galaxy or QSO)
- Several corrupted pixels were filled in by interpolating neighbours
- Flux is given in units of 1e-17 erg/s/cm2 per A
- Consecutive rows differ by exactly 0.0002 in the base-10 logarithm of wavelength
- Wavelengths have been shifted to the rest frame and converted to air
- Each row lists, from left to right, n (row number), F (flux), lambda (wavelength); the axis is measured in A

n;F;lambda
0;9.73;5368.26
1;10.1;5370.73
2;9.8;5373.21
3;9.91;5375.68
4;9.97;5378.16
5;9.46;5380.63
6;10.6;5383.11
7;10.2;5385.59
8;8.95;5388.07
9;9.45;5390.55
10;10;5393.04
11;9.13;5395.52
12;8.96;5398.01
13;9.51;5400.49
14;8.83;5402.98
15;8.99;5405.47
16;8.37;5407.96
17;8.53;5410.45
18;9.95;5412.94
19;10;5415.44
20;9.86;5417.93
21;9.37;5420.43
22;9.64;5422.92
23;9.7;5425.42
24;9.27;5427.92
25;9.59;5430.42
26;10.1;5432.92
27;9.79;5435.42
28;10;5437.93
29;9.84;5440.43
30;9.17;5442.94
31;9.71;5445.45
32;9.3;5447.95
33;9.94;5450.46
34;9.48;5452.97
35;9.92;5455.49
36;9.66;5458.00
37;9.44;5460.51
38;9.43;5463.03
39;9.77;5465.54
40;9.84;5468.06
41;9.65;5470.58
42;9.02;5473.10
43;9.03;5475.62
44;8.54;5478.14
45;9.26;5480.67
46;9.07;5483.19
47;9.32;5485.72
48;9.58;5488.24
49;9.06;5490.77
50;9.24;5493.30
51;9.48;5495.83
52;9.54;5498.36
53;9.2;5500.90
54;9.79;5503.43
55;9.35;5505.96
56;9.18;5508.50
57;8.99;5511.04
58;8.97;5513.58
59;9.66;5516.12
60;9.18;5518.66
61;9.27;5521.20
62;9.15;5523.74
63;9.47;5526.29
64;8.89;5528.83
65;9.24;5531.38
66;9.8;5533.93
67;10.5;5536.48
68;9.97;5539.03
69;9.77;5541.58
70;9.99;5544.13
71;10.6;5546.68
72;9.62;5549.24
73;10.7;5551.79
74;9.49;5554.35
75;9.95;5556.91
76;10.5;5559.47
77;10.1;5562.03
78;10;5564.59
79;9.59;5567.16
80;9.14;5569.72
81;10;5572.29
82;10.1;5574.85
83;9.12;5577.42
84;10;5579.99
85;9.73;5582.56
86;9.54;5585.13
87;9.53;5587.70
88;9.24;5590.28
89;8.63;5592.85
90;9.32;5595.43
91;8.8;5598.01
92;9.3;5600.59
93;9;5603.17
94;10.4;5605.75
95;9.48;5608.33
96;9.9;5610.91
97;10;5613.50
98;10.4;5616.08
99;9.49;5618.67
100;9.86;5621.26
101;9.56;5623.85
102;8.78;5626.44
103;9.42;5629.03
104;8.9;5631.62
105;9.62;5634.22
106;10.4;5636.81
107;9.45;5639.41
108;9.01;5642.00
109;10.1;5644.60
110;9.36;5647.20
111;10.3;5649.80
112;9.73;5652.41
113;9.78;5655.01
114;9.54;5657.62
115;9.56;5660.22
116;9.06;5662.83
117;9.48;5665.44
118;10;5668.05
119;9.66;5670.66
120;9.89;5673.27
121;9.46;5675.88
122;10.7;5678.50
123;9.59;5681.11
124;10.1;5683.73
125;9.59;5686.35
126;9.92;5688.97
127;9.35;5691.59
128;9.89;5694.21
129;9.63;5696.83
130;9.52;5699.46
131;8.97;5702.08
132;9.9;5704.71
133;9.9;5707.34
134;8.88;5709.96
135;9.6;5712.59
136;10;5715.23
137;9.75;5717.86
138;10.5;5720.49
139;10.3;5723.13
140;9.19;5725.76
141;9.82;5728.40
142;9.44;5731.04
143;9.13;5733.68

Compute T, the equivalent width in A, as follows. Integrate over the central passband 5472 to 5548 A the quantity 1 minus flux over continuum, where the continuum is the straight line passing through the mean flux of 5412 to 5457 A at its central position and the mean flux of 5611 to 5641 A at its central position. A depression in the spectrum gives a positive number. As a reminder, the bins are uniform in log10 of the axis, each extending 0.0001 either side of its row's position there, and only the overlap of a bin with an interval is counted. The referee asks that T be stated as 2.1 A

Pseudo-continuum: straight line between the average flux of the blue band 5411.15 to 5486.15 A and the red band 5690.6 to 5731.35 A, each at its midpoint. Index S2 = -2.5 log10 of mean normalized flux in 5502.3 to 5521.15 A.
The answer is 0.03 mag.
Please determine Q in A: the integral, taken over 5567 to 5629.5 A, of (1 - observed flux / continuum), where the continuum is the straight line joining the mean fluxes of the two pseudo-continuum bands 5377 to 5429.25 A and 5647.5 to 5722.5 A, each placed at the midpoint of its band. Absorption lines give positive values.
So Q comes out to 0.71 A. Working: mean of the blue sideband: 9.46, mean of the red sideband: 9.72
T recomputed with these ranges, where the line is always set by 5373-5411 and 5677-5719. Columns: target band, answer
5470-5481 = 0.5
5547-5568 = -1.0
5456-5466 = -0.1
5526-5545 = -0.3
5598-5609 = 0.2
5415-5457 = -1.0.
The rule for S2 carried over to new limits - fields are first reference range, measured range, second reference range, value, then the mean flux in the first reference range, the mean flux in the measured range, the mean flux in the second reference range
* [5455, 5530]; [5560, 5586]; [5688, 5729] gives -0.033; 9.33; 9.76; 9.69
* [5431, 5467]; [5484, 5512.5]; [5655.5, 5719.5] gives 0.040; 9.68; 9.33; 9.67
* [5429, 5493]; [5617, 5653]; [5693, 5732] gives 0.006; 9.5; 9.57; 9.69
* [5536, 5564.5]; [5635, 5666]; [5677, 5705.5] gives 0.021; 10.1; 9.65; 9.74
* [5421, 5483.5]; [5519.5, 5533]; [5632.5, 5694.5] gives 0.044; 9.53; 9.22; 9.72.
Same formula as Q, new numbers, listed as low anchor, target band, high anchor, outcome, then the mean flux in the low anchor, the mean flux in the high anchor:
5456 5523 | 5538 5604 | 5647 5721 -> -1.4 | 9.33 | 9.71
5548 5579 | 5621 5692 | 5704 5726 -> 1.3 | 9.86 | 9.81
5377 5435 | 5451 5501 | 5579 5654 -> 0.7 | 9.5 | 9.56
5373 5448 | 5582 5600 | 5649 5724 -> 0.8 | 9.55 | 9.74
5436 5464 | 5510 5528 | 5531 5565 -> 1.2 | 9.63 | 10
